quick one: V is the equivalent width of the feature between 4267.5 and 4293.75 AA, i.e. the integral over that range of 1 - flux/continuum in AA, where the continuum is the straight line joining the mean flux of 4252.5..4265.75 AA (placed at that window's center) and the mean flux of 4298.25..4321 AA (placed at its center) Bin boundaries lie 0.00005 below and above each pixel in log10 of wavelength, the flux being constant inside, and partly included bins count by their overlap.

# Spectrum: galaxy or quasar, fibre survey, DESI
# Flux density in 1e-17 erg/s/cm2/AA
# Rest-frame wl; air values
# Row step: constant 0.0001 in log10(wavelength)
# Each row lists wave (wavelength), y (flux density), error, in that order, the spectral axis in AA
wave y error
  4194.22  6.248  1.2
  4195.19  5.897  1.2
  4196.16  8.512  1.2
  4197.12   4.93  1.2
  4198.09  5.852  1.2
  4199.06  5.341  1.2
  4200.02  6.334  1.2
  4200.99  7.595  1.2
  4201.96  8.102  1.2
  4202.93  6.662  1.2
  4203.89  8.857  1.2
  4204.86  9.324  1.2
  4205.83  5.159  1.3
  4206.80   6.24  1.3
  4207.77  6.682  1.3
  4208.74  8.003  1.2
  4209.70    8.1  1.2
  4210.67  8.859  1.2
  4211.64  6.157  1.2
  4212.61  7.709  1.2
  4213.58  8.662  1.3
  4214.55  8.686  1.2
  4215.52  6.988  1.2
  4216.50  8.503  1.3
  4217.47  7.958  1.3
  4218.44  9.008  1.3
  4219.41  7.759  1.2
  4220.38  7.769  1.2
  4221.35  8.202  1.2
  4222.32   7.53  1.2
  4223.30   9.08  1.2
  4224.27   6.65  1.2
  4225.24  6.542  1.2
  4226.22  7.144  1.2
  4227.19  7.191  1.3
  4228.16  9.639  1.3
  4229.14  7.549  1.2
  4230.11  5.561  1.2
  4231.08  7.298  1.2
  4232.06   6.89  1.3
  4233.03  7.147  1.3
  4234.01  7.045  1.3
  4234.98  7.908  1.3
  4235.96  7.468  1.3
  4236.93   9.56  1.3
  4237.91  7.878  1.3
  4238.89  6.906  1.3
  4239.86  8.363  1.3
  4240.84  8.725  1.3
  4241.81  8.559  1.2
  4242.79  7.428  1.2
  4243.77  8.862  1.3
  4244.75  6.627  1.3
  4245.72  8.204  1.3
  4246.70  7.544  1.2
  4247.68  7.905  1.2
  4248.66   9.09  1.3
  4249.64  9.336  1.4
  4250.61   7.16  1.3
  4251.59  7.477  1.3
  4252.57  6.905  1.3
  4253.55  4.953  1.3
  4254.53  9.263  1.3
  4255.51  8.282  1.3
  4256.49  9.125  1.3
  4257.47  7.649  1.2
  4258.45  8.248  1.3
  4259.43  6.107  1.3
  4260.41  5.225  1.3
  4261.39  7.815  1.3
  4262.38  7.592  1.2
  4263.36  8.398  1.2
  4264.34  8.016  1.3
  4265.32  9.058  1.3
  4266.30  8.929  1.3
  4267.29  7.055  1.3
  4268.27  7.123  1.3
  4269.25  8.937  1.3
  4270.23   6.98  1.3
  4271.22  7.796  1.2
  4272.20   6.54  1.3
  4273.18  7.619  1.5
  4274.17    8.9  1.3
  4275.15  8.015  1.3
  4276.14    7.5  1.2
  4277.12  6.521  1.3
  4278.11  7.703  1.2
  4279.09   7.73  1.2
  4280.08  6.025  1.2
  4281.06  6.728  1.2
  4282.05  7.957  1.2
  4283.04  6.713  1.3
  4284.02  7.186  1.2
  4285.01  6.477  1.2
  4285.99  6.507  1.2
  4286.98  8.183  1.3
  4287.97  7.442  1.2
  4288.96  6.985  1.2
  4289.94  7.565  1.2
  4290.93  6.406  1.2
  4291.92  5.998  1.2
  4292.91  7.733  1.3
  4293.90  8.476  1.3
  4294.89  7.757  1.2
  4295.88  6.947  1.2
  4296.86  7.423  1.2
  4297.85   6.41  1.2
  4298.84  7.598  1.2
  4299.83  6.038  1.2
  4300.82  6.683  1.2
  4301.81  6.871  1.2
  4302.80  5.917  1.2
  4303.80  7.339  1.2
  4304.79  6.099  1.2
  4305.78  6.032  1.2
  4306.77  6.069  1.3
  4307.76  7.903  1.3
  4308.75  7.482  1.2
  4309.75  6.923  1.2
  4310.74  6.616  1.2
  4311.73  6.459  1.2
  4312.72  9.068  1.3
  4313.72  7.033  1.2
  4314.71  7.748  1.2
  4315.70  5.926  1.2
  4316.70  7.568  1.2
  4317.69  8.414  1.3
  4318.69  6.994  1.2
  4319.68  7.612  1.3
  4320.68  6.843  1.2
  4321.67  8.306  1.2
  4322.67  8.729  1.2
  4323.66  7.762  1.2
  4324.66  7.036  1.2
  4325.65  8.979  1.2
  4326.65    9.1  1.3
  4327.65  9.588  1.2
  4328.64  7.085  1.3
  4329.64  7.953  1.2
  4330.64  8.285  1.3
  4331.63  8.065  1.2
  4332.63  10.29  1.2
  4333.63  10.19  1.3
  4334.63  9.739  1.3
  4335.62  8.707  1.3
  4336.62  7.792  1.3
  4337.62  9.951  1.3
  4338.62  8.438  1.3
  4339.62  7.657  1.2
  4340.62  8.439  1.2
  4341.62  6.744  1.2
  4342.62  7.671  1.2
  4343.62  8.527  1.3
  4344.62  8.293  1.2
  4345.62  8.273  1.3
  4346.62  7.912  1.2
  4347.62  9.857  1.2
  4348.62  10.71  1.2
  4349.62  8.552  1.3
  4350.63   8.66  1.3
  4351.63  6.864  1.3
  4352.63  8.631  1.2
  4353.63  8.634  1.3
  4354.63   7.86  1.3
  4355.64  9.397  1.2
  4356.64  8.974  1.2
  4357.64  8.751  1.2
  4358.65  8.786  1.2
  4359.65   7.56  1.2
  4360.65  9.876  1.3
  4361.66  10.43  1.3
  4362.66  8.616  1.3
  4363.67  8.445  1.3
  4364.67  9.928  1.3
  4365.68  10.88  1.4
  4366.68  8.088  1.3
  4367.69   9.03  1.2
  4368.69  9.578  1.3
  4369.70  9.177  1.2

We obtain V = 0.3 AA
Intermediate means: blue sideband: 7.63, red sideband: 7.01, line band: 7.29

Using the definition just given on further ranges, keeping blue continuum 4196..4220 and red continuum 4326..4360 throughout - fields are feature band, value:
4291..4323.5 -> 4.44 AA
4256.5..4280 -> 0.93 AA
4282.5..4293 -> 1.45 AA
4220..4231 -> 0.08 AA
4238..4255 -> -0.18 AA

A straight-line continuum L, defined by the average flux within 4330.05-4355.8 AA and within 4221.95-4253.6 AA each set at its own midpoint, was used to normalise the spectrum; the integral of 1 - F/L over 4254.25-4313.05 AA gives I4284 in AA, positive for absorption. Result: 5.5 AA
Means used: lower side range 7.68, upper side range 8.61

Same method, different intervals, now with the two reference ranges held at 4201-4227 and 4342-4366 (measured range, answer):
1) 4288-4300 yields 1.7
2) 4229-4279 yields 1.9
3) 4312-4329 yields 1.4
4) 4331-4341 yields -0.3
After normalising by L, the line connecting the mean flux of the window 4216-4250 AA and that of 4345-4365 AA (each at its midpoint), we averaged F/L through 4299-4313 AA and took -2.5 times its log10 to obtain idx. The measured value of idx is 0.233 mag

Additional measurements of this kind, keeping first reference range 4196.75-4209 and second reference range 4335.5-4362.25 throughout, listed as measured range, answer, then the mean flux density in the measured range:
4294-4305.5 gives 0.17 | 6.87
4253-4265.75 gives -0.02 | 7.66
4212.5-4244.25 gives -0.10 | 7.82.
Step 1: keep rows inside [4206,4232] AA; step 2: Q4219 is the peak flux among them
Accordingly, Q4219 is 9.639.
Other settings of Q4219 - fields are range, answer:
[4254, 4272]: 9.263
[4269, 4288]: 8.937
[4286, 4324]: 9.068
